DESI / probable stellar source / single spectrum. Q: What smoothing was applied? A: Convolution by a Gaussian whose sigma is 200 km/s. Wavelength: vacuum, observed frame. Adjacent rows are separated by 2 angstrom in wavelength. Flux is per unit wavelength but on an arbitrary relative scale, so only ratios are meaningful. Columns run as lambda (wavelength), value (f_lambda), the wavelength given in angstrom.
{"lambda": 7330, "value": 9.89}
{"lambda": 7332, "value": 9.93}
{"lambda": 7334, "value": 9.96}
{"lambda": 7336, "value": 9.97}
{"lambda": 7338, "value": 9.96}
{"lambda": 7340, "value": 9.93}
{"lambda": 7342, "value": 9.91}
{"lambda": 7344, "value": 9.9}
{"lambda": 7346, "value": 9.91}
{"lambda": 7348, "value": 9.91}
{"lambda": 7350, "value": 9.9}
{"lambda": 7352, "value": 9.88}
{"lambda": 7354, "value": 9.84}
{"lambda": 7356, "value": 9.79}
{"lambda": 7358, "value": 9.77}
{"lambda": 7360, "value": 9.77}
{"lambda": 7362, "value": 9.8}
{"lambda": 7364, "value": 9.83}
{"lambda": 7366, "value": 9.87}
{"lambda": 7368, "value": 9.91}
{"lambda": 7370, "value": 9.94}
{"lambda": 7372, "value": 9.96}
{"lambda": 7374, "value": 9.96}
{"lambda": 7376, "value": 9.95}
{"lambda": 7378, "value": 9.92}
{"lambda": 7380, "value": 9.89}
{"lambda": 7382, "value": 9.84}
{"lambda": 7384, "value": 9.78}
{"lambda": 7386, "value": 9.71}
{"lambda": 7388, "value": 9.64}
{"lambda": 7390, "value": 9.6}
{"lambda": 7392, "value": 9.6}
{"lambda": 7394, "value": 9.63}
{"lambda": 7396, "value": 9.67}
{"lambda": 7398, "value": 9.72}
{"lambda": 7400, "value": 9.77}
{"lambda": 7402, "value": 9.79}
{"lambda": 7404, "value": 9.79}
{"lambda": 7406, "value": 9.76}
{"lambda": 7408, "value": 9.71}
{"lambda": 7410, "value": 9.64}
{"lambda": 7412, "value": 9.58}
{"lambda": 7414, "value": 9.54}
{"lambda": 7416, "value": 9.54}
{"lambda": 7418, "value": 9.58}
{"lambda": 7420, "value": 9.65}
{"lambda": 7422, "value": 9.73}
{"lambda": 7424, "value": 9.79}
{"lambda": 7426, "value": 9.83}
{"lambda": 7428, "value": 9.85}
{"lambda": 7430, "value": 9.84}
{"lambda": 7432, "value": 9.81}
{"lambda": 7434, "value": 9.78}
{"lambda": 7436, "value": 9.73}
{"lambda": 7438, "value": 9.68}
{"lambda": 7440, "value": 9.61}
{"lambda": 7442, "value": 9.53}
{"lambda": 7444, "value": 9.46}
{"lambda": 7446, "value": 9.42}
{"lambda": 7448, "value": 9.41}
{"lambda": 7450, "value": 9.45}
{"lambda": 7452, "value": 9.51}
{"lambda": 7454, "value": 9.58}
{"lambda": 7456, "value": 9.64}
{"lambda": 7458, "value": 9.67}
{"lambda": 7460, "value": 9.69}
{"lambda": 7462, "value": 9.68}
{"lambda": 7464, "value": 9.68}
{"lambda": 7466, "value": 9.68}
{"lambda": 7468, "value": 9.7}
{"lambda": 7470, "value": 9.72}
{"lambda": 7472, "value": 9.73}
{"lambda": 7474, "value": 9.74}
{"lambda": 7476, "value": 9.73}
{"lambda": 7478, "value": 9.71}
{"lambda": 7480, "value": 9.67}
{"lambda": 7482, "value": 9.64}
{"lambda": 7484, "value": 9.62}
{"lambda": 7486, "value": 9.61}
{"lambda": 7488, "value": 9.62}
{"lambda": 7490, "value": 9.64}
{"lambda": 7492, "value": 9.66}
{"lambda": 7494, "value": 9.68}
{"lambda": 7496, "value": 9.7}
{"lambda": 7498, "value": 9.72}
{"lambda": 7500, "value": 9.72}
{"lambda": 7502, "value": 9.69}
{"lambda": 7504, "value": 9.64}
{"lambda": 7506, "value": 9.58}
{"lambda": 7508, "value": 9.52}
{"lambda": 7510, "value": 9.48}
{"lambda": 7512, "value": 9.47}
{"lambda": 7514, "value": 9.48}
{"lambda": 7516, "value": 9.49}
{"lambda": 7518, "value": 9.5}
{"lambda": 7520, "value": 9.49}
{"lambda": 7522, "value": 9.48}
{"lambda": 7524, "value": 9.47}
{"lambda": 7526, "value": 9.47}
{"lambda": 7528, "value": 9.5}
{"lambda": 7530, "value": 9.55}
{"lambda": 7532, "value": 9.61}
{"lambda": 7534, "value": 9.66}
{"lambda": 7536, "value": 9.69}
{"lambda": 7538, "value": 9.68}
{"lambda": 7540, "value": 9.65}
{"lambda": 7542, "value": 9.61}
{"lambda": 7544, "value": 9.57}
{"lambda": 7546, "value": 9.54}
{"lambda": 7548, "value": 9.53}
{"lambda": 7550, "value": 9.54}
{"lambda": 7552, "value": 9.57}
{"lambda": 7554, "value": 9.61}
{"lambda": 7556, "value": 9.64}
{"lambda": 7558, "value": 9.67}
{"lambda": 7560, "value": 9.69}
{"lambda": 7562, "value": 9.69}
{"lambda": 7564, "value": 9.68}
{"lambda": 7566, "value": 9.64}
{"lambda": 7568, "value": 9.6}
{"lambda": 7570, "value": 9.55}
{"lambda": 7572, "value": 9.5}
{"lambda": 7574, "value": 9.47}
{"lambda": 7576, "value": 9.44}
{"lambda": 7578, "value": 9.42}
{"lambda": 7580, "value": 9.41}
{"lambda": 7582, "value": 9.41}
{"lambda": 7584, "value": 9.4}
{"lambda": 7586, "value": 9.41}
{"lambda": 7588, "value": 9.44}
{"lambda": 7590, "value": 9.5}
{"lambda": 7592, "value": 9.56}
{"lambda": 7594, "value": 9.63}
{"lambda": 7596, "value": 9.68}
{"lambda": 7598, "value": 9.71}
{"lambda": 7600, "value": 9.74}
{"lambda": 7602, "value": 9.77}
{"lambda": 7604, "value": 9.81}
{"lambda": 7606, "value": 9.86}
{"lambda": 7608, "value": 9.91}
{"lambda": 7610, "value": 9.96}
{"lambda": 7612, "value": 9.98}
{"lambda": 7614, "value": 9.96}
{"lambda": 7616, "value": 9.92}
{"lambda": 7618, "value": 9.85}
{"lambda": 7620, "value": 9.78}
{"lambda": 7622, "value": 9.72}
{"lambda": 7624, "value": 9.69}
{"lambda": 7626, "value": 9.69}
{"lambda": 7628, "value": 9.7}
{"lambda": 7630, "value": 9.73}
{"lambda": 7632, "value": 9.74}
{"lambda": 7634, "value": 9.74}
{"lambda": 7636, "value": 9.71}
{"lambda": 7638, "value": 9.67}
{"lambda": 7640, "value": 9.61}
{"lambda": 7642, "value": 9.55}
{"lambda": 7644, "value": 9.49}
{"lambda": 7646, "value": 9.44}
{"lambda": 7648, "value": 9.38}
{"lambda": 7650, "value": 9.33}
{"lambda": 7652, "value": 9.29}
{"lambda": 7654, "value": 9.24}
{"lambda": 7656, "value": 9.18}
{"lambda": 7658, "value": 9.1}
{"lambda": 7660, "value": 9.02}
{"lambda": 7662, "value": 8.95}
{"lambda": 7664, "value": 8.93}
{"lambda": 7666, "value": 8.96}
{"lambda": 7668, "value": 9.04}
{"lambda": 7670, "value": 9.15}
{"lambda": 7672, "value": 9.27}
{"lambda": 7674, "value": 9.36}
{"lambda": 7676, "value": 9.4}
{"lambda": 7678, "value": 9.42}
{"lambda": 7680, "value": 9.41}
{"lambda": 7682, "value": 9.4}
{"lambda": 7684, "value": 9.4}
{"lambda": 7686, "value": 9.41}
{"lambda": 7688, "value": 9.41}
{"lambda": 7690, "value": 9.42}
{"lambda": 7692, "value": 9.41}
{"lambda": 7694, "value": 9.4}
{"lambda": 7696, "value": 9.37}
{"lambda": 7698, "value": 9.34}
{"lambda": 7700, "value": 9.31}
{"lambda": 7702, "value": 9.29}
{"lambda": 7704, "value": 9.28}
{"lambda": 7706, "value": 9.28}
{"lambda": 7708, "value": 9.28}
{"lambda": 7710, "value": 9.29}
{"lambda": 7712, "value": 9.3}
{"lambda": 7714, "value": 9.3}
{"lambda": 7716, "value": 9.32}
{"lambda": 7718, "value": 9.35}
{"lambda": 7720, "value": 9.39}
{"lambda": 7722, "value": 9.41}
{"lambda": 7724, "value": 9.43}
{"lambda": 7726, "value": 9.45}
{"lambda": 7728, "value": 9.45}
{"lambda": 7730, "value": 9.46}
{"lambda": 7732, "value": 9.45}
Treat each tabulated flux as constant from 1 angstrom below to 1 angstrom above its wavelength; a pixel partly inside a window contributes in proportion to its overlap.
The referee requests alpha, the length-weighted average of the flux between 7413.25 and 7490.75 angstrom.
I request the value 9.65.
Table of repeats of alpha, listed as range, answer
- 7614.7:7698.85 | 9.43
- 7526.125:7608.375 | 9.59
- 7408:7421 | 9.6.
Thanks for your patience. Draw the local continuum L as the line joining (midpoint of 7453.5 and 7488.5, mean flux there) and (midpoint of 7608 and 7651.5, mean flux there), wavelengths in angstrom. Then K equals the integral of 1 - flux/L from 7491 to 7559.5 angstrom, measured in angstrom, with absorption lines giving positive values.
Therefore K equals 0.69 angstrom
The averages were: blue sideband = 9.67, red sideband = 9.7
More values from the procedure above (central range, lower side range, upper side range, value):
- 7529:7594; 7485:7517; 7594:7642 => 0.87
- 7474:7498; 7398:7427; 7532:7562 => -0.03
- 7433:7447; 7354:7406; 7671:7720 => 0.16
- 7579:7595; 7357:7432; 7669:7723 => 0.05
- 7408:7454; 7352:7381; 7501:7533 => 0.42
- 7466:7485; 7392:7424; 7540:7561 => -0.11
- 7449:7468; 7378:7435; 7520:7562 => 0.09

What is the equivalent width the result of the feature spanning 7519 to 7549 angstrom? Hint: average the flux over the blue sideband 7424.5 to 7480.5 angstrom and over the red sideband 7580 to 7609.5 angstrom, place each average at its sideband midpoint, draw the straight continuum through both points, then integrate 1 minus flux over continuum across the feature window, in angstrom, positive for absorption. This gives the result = 0.2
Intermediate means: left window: 9.66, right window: 9.63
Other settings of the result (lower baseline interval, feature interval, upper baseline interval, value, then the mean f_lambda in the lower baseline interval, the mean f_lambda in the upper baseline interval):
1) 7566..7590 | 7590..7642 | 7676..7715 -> -1.79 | 9.47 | 9.35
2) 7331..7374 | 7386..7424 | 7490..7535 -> 0.46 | 9.89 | 9.57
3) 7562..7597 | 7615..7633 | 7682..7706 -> -0.57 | 9.52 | 9.37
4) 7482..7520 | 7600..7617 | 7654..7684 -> -1.00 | 9.6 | 9.19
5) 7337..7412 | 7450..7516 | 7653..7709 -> -0.14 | 9.81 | 9.27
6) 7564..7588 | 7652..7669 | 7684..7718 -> 0.58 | 9.48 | 9.34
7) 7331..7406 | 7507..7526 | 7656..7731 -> 0.21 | 9.83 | 9.3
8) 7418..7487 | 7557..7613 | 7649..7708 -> -1.16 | 9.66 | 9.27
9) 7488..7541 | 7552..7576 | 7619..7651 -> -0.01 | 9.59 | 9.62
